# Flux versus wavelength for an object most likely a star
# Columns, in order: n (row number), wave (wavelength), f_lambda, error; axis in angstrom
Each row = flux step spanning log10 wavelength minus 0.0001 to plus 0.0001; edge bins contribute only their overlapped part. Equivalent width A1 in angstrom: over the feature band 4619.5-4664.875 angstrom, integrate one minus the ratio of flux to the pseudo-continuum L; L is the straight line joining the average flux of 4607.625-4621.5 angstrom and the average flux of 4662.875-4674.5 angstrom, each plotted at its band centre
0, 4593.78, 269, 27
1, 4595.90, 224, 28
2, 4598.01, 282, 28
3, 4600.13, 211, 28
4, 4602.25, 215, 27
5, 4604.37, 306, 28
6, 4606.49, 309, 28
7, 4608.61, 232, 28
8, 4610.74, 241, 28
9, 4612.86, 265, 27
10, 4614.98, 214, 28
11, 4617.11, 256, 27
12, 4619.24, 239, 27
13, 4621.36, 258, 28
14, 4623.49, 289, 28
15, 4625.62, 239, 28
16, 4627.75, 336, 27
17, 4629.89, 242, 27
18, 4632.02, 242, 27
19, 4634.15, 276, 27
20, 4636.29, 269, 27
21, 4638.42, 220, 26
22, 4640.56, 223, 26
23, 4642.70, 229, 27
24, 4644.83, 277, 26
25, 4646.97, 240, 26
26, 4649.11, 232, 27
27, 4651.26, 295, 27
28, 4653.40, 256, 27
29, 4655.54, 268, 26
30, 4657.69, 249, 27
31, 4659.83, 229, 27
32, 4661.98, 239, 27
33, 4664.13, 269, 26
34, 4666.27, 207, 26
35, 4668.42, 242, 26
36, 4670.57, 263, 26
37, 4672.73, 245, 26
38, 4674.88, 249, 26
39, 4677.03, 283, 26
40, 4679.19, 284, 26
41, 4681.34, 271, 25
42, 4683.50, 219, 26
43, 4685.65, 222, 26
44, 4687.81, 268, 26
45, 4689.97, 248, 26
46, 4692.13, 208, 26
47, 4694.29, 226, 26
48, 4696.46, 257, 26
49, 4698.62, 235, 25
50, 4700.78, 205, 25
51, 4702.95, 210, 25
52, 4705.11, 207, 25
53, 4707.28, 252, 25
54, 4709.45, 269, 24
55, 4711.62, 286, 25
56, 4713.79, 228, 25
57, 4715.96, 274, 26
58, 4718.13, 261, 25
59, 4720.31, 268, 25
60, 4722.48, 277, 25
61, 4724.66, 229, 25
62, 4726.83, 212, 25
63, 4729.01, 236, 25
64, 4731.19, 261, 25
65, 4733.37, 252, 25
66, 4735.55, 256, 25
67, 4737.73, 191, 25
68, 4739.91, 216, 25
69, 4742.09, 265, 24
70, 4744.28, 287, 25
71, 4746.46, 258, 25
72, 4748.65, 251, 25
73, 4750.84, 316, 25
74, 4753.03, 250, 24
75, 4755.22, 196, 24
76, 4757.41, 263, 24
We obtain -2.2 angstrom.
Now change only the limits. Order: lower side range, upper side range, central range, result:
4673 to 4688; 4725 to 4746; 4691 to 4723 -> 0.6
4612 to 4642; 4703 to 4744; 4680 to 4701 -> 1.0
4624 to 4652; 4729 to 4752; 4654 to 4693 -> 1.0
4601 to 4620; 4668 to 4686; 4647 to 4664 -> 0.1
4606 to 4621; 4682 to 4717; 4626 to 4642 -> -0.7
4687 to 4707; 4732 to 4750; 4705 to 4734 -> -1.6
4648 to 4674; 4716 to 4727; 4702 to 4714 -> 0.5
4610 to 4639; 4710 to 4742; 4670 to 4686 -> -0.2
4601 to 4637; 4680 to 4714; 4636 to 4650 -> 0.7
